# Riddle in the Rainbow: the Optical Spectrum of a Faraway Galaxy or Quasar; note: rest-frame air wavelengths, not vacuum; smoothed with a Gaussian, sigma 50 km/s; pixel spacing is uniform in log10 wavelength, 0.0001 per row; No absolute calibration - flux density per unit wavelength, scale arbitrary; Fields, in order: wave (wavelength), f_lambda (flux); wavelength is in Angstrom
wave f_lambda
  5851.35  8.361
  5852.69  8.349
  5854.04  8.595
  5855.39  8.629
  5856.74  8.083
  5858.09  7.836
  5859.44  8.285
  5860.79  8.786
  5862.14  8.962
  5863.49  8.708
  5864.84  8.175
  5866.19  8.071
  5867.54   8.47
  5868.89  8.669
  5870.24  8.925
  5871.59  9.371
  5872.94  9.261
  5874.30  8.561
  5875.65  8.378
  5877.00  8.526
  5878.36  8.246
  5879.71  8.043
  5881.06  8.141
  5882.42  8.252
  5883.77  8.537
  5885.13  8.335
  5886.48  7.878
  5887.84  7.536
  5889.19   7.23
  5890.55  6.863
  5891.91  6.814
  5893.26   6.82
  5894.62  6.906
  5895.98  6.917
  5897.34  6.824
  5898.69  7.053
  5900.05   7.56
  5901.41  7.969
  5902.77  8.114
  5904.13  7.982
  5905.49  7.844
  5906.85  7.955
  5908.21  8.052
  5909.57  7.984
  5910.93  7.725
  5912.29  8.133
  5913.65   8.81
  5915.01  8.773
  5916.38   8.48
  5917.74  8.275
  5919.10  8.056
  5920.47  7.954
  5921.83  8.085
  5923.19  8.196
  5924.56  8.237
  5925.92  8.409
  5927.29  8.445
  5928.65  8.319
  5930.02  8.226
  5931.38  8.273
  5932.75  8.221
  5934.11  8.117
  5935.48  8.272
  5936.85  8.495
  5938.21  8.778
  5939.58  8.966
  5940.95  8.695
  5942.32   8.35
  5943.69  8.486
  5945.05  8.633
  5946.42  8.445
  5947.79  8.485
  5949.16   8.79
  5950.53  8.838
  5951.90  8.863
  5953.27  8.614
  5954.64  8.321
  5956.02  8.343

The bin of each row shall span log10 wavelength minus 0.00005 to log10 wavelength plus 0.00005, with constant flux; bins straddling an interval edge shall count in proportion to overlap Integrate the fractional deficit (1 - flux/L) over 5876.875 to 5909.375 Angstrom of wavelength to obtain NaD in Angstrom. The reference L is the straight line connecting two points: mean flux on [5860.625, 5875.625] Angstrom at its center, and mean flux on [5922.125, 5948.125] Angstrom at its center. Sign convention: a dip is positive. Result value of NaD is 3.51 Angstrom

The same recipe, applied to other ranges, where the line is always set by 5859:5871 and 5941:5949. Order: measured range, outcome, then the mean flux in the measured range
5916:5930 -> 0.5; 8.24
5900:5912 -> 0.9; 7.93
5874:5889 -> 0.7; 8.18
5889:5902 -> 2.2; 7.08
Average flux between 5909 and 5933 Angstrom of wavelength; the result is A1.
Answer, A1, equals 8.26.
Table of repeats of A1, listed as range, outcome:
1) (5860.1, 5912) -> 8.01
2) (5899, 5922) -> 8.08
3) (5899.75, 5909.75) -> 7.94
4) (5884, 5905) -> 7.41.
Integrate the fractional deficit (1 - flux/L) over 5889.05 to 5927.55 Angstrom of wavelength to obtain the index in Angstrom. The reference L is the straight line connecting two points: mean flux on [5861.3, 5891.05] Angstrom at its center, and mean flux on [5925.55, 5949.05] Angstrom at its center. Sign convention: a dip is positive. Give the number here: 2.7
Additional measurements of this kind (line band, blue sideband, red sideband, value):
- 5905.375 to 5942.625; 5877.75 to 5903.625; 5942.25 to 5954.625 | -0.5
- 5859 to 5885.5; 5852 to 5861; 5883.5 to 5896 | -2.2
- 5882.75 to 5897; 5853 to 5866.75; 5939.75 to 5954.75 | 1.8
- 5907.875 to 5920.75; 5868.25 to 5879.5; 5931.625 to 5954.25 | 0.6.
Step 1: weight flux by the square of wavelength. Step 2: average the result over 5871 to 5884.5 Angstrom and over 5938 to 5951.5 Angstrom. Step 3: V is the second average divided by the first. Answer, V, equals 1.04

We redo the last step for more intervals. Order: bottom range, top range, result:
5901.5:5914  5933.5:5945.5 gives 1.07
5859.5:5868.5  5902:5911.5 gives 0.95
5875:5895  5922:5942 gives 1.10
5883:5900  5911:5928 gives 1.14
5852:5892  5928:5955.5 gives 1.05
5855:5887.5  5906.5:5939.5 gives 1.00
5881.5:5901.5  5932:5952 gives 1.17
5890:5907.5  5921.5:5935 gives 1.13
